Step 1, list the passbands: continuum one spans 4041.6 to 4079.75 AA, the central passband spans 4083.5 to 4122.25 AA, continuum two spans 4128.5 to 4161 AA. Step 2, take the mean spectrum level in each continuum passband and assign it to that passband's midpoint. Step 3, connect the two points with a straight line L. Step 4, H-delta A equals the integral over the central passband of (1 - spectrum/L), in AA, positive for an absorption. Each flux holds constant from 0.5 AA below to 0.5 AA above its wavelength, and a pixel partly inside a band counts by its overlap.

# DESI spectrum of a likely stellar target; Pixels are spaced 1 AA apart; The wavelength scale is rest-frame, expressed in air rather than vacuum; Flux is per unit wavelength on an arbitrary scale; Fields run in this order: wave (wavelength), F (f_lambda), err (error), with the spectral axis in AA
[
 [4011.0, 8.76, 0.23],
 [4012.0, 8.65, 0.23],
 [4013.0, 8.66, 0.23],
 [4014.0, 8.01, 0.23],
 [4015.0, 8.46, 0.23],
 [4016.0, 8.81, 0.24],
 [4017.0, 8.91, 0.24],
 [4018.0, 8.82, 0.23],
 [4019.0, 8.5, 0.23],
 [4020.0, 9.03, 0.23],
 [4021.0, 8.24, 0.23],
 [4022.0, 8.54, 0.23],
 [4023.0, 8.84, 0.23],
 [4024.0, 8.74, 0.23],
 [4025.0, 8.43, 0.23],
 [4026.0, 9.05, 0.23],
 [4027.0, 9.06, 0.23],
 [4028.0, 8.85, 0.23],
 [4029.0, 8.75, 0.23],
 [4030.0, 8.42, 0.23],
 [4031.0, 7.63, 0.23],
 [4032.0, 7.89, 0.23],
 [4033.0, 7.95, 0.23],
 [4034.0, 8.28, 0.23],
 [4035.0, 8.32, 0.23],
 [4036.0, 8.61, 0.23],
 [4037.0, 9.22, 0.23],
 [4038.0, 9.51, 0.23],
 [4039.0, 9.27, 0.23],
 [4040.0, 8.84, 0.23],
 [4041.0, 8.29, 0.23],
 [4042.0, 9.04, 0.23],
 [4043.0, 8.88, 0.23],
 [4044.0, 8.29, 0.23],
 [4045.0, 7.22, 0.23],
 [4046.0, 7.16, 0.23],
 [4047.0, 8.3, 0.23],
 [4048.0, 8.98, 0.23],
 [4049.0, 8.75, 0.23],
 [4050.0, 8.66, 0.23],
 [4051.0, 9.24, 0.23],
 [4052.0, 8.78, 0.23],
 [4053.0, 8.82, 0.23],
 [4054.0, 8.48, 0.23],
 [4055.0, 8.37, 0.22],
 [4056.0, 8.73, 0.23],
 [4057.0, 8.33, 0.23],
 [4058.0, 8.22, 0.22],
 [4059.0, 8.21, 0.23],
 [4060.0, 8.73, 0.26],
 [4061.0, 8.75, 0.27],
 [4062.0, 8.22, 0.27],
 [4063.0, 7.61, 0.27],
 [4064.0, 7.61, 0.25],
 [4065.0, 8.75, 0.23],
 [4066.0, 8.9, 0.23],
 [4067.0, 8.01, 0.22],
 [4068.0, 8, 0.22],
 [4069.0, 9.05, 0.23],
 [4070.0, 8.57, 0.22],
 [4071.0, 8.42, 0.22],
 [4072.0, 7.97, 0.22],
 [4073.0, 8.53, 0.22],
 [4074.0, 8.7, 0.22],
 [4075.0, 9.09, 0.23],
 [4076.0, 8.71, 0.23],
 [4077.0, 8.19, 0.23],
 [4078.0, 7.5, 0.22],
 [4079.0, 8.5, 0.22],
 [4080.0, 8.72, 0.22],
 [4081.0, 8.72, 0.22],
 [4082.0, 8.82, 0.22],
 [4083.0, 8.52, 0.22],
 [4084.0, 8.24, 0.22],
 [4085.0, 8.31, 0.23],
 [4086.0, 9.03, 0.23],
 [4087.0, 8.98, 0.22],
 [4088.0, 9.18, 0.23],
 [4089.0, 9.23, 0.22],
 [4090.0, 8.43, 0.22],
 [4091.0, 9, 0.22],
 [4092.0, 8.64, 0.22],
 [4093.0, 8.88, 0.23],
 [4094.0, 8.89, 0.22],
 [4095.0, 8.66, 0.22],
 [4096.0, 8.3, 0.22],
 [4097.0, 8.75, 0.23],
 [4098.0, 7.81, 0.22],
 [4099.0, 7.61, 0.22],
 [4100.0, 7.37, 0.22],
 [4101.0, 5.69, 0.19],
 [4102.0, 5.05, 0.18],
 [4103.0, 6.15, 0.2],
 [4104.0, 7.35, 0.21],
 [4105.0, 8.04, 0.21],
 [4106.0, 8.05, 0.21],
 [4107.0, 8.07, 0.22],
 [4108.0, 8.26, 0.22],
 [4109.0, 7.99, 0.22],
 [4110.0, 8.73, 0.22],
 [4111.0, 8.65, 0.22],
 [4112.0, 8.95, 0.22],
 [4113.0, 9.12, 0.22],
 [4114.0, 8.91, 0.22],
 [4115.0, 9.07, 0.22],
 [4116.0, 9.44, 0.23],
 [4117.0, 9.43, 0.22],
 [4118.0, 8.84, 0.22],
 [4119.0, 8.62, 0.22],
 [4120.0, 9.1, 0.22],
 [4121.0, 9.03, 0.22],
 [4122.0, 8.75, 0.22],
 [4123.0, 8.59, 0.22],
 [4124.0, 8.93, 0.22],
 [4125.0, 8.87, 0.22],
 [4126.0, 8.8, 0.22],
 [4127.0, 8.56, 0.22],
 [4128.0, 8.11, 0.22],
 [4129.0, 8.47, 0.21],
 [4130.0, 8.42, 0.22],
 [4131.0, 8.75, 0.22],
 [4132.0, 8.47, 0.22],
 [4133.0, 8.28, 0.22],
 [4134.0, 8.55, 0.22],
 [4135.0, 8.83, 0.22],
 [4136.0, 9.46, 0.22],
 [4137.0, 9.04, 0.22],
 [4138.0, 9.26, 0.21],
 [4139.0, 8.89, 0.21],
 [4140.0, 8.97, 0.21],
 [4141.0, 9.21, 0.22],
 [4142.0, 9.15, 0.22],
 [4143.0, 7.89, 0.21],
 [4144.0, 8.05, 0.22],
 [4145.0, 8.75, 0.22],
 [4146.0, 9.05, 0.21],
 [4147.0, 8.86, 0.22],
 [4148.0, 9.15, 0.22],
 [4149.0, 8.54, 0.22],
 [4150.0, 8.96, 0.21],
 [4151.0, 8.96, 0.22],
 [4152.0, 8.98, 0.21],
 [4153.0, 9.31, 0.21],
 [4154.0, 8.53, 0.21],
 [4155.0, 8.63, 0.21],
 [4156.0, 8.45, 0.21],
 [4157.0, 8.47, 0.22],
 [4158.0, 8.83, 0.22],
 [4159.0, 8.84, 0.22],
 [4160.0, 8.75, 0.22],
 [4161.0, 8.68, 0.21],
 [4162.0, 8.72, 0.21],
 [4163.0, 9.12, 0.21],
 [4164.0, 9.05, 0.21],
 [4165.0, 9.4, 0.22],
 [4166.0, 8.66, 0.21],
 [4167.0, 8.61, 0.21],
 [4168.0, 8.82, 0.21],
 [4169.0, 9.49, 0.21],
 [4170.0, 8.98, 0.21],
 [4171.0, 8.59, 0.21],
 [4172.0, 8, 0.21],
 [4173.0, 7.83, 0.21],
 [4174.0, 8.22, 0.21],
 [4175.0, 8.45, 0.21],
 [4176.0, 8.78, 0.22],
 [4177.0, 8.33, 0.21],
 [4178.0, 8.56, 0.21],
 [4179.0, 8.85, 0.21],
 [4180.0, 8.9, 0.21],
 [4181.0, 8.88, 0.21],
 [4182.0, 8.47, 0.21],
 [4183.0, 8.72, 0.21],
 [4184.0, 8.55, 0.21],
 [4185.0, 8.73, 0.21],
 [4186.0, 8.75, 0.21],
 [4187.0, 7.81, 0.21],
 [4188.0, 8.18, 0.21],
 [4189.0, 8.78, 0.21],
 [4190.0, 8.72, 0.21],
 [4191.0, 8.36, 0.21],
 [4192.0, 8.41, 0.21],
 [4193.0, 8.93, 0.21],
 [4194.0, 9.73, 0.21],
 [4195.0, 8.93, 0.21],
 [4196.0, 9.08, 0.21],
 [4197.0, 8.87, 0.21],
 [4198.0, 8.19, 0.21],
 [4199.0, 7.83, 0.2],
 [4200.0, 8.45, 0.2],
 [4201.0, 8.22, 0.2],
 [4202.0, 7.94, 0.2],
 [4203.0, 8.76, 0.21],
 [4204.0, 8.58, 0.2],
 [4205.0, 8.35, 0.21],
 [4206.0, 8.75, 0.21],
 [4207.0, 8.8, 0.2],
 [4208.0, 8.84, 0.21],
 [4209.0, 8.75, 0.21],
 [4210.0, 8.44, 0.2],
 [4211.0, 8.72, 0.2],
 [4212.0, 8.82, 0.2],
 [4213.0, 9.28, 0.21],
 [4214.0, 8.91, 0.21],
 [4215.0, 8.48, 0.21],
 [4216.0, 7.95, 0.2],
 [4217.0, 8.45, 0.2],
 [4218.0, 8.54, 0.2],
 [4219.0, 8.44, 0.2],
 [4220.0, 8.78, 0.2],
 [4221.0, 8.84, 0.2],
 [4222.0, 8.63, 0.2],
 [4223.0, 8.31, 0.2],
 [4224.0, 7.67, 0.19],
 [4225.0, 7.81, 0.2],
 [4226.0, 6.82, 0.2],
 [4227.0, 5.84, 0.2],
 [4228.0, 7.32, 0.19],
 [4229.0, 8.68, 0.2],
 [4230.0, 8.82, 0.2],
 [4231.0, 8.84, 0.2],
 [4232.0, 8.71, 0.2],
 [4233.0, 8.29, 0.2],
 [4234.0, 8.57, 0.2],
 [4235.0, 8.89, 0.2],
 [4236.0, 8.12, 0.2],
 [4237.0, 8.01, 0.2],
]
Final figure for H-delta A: 1.03 AA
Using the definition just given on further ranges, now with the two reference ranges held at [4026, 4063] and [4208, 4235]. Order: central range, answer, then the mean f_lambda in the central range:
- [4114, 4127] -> -0.8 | 8.94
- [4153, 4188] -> -1.1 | 8.66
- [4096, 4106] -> 1.5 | 7.2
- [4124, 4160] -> -1.4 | 8.75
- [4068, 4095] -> -0.5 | 8.64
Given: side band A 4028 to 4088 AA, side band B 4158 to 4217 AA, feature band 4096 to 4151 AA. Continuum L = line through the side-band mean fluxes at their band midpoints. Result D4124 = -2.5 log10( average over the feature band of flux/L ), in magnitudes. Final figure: 0.012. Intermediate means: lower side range 8.49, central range 8.48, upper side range 8.65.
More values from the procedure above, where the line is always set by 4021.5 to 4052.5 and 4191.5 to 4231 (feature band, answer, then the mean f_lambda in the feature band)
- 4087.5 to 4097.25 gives -0.033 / 8.8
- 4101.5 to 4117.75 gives 0.039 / 8.21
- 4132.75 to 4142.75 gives -0.057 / 8.95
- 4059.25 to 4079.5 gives 0.021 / 8.39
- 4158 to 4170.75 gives -0.055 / 8.92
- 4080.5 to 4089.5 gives -0.031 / 8.78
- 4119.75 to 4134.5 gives -0.017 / 8.64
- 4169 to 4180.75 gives -0.010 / 8.55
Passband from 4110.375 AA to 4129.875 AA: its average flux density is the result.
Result 8.85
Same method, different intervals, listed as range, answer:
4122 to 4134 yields 8.58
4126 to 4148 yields 8.73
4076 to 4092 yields 8.63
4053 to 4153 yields 8.51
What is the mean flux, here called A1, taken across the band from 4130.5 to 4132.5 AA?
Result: 8.61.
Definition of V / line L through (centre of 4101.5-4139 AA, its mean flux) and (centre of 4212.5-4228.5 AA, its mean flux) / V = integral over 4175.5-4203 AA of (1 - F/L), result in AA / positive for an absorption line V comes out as -1.1 AA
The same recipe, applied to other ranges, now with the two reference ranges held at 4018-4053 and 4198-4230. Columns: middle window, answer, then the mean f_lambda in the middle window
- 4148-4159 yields -0.5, 8.79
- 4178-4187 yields -0.3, 8.67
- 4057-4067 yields 0.3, 8.32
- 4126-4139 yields -0.4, 8.7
